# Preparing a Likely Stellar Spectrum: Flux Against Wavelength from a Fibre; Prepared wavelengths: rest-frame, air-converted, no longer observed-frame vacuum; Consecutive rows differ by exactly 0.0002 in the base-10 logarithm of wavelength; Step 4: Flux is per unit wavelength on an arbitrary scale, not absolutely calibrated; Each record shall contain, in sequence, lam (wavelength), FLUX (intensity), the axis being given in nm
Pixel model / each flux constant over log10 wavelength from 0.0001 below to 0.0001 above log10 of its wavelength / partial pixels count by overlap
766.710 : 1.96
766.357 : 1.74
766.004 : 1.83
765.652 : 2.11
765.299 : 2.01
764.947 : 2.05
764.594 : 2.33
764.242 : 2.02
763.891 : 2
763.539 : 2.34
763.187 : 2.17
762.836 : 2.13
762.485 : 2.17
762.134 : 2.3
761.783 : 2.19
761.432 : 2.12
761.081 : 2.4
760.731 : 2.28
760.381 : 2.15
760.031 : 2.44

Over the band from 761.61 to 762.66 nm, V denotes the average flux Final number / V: 2.22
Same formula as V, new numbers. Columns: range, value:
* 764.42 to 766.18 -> 2.07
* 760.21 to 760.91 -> 2.22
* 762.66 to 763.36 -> 2.15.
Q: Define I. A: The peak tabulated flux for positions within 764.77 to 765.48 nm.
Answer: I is 2.05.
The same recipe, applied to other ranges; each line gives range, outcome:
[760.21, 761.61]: 2.4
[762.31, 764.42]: 2.34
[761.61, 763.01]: 2.3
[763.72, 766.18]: 2.33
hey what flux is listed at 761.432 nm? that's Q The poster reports 2.12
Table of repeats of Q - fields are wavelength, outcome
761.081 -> 2.4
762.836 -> 2.13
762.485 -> 2.17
